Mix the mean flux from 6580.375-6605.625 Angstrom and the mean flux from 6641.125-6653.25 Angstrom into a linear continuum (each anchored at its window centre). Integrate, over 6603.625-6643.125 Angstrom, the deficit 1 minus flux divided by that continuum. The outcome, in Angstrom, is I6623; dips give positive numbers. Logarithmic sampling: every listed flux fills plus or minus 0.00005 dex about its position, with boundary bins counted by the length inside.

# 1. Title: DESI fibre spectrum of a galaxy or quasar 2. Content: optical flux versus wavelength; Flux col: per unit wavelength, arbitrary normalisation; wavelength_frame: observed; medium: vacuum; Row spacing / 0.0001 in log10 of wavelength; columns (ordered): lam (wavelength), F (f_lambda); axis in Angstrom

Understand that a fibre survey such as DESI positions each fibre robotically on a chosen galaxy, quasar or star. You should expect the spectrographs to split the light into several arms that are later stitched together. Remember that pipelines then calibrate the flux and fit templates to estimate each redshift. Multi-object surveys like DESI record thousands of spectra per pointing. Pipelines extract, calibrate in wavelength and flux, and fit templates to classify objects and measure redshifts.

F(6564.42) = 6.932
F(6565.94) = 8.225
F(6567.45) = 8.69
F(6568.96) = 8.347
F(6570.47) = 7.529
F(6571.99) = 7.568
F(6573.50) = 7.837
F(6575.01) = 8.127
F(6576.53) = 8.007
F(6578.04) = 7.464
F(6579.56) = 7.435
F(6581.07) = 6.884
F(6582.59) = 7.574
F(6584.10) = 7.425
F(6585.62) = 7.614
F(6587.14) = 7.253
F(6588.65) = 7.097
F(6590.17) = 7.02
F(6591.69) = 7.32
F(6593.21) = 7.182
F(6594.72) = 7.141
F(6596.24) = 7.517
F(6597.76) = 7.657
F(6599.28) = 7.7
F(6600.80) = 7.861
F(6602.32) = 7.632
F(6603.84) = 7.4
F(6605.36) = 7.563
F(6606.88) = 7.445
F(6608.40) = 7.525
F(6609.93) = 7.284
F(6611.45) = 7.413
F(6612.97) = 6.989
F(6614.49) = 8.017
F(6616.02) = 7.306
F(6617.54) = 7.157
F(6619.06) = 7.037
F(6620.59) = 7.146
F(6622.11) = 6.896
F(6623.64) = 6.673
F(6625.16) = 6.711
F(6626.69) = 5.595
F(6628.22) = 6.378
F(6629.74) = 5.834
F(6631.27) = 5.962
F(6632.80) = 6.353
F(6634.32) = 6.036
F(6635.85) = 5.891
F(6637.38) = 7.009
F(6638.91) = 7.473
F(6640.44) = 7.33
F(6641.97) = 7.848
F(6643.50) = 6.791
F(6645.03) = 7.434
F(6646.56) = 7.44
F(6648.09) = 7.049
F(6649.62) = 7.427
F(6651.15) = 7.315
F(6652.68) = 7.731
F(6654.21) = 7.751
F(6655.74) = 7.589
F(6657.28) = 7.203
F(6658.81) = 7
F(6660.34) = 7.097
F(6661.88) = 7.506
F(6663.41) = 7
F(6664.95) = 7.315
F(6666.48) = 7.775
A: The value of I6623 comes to 2.5 Angstrom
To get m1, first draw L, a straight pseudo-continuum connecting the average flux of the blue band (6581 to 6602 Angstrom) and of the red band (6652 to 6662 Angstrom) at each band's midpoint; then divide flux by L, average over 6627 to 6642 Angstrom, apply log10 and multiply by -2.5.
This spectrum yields 0.14 mag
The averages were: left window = 7.4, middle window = 6.52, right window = 7.4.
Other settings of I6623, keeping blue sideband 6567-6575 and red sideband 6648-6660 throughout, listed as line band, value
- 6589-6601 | 0.6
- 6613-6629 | 1.5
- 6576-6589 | 0.8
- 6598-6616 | 0.5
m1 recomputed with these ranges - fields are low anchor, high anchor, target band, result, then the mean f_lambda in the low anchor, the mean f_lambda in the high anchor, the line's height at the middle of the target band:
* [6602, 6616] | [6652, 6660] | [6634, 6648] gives 0.058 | 7.46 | 7.44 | 7.44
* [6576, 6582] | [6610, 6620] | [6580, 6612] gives -0.004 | 7.43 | 7.32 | 7.38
